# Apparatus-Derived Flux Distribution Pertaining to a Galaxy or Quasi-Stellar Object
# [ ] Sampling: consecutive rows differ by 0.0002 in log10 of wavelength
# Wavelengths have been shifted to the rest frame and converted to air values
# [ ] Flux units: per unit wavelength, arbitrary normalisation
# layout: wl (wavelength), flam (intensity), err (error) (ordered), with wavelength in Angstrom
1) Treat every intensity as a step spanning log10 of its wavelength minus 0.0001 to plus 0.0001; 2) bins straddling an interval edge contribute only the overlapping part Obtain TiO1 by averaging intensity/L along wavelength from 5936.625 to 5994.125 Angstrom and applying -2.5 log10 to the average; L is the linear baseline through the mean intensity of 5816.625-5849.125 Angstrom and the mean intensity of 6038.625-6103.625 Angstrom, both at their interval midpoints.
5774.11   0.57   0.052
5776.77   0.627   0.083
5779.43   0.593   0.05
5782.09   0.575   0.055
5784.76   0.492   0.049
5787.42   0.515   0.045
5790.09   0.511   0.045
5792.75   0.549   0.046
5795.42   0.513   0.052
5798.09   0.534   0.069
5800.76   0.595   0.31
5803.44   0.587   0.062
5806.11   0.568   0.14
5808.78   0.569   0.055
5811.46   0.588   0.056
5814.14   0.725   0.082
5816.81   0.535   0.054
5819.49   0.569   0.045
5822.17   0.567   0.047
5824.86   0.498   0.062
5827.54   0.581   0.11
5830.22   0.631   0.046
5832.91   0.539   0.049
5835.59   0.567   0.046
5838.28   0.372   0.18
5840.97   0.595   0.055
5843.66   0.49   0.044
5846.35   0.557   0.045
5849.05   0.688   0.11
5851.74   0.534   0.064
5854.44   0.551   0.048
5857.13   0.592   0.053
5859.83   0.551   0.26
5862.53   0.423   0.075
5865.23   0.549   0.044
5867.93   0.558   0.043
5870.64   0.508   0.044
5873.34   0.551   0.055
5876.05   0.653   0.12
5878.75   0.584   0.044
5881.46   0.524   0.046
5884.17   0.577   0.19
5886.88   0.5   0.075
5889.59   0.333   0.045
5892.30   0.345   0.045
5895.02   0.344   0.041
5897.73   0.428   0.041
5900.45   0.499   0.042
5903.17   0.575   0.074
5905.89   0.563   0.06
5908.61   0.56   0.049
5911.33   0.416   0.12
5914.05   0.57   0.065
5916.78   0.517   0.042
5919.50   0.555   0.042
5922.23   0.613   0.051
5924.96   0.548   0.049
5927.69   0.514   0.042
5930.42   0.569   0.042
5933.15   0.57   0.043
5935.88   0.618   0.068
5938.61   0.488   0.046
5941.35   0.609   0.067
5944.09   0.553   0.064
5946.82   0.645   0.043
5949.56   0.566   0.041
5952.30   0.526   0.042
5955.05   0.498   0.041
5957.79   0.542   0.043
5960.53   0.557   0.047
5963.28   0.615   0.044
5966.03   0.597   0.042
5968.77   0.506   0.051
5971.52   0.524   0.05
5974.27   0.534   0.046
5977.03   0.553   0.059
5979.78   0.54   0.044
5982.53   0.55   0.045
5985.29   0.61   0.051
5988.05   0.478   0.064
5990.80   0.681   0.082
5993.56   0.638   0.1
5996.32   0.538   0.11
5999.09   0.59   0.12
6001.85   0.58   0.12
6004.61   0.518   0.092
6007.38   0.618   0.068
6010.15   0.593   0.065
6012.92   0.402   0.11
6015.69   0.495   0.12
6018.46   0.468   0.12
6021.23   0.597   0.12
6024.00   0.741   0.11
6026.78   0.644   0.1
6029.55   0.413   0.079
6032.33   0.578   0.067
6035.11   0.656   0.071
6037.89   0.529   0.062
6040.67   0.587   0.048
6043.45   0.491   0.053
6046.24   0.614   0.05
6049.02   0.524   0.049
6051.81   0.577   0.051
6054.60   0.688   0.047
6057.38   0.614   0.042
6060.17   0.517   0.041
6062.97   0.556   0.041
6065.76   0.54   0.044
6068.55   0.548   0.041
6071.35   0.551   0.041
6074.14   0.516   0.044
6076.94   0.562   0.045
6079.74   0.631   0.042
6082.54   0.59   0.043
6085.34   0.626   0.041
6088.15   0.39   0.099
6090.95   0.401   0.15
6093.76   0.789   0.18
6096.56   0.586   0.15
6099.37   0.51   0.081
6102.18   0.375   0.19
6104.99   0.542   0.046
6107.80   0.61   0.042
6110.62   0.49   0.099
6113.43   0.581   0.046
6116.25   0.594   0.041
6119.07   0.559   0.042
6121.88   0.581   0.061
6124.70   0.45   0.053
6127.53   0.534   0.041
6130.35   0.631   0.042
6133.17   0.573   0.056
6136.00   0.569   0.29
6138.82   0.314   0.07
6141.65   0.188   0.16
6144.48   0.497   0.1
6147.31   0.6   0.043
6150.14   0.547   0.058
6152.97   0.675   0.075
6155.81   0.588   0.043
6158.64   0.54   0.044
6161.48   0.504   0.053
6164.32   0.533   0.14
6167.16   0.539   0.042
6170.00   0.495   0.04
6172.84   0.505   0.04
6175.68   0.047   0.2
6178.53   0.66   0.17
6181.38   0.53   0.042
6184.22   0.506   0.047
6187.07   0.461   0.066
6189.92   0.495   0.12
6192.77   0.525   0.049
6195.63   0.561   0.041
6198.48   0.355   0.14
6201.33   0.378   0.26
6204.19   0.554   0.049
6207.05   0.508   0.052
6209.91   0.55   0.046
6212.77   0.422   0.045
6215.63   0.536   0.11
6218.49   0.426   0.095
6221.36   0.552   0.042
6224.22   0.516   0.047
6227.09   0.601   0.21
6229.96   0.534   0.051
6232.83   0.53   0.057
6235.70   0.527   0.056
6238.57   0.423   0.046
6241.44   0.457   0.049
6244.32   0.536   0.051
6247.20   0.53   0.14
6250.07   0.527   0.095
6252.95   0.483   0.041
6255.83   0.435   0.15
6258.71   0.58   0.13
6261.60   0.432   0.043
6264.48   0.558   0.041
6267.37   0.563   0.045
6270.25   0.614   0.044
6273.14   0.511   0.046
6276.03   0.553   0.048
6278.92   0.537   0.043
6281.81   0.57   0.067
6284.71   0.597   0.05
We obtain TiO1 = -0.02 mag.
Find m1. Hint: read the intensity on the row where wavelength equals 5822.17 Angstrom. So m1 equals 0.567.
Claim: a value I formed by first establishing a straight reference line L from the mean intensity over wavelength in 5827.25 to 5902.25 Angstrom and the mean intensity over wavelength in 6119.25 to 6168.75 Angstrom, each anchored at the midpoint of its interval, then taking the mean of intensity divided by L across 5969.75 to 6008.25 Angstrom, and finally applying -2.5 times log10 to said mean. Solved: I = -0.09 mag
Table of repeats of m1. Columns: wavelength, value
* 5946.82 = 0.645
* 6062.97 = 0.556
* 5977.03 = 0.553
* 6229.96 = 0.534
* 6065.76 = 0.54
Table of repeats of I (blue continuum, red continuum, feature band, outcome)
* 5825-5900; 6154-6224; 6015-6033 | -0.12 mag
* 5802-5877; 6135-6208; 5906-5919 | 0.04 mag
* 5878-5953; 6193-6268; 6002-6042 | -0.09 mag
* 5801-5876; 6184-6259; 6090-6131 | -0.07 mag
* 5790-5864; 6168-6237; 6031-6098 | -0.11 mag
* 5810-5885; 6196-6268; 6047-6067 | -0.09 mag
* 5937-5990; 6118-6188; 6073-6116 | -0.06 mag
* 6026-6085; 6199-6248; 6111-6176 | 0.04 mag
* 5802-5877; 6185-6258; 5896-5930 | 0.04 mag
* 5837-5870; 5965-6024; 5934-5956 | -0.03 mag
